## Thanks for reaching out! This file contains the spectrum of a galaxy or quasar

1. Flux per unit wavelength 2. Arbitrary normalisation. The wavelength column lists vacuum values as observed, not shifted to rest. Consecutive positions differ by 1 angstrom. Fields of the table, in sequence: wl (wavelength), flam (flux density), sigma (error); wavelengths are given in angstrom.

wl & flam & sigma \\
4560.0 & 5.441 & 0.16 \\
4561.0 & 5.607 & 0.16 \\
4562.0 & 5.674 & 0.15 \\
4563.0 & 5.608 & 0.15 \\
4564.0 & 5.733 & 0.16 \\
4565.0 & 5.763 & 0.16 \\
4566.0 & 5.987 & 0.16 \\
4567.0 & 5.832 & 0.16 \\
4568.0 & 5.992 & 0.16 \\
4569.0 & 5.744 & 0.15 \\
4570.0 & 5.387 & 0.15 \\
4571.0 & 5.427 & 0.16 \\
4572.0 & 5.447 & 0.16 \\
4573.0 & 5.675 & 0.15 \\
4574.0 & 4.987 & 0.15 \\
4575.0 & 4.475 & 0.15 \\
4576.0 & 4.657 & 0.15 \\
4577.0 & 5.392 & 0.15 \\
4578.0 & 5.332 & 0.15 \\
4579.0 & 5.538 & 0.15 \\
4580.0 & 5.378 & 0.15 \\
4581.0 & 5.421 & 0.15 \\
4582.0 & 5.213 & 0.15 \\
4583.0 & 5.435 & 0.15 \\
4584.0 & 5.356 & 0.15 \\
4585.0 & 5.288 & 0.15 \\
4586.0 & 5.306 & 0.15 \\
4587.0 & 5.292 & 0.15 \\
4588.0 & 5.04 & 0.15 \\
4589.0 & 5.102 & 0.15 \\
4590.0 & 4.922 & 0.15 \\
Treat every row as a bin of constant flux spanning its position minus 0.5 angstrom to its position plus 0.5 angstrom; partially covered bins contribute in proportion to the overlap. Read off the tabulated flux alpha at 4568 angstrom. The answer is 5.992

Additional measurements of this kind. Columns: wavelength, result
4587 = 5.292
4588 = 5.04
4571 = 5.427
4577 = 5.392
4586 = 5.306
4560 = 5.441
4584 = 5.356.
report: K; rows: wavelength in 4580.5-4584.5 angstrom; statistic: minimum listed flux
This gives 5.213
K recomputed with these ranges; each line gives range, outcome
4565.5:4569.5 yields 5.744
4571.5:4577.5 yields 4.475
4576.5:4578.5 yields 5.332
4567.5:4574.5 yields 4.987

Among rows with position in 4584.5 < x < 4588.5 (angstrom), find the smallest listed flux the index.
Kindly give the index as 5.04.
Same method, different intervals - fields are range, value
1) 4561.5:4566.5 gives 5.608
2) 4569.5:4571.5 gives 5.387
